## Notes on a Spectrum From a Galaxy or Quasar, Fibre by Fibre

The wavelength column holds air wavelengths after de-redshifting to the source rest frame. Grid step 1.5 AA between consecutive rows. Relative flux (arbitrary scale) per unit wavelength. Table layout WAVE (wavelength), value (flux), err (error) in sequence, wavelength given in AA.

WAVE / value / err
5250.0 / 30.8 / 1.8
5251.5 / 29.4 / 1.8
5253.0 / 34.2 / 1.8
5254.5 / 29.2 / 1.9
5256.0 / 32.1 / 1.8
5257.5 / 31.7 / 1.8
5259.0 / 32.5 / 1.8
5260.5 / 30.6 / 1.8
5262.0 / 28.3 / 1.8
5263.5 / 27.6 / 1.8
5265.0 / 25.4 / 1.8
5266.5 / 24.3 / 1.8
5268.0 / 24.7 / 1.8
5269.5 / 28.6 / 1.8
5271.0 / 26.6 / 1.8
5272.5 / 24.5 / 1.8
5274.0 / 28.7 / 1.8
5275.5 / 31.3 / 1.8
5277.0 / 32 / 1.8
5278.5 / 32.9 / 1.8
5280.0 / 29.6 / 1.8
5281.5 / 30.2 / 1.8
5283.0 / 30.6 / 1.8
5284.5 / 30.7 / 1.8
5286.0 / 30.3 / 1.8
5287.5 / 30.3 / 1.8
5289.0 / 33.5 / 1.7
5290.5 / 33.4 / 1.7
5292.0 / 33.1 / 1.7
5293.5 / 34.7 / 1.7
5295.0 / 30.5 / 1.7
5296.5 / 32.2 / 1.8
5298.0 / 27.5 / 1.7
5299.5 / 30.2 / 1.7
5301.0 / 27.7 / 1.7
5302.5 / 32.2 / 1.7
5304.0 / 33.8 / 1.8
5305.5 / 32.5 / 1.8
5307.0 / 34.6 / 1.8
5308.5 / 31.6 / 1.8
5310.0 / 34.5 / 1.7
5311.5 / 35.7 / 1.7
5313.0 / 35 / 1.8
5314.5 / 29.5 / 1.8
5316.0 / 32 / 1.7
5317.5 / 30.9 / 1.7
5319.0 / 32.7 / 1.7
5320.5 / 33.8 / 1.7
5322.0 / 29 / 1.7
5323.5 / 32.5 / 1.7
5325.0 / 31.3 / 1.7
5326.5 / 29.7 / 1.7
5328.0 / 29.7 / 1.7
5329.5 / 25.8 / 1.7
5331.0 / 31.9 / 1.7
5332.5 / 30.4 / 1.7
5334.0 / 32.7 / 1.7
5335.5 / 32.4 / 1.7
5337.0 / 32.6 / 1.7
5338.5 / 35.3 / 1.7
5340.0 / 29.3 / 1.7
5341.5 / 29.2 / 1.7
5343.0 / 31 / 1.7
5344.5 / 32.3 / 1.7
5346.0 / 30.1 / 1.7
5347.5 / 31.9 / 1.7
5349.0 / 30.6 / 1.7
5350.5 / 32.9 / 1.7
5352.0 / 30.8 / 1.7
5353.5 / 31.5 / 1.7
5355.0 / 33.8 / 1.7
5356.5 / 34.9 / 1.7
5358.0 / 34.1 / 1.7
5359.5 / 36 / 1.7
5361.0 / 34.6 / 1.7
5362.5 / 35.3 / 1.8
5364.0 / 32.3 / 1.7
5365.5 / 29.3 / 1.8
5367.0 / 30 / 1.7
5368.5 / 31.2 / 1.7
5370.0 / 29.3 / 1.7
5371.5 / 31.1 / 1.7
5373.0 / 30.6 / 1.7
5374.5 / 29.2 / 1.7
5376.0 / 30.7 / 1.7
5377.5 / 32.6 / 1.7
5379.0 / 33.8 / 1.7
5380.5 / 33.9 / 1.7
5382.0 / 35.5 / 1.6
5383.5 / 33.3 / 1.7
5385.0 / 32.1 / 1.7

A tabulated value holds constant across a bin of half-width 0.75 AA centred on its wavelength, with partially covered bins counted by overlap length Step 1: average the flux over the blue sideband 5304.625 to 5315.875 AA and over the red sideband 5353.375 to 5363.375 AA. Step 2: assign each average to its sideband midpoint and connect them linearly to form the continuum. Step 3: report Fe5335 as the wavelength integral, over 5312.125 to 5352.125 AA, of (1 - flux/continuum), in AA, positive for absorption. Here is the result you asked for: 2.9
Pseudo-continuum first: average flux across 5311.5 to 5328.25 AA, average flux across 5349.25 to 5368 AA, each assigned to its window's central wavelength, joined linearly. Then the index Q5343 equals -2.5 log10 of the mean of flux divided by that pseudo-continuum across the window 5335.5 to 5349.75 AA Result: 0.03 mag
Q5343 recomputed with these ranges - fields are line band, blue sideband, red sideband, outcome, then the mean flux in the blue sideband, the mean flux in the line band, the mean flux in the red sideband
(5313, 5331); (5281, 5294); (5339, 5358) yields 0.03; 31.8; 30.9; 31.7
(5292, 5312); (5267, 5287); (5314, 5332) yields -0.07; 29.2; 32.1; 30.7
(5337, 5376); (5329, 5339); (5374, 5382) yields 0.01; 31.6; 31.9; 32.5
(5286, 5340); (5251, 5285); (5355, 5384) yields -0.04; 29.4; 31.8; 32.5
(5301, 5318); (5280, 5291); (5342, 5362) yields -0.04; 31.1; 32.7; 32.6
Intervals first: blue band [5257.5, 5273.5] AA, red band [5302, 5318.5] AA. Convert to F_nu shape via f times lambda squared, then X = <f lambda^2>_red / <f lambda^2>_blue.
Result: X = 1.22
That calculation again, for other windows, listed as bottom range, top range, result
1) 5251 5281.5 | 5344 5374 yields 1.14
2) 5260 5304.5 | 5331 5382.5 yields 1.11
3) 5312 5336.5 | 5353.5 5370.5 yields 1.06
